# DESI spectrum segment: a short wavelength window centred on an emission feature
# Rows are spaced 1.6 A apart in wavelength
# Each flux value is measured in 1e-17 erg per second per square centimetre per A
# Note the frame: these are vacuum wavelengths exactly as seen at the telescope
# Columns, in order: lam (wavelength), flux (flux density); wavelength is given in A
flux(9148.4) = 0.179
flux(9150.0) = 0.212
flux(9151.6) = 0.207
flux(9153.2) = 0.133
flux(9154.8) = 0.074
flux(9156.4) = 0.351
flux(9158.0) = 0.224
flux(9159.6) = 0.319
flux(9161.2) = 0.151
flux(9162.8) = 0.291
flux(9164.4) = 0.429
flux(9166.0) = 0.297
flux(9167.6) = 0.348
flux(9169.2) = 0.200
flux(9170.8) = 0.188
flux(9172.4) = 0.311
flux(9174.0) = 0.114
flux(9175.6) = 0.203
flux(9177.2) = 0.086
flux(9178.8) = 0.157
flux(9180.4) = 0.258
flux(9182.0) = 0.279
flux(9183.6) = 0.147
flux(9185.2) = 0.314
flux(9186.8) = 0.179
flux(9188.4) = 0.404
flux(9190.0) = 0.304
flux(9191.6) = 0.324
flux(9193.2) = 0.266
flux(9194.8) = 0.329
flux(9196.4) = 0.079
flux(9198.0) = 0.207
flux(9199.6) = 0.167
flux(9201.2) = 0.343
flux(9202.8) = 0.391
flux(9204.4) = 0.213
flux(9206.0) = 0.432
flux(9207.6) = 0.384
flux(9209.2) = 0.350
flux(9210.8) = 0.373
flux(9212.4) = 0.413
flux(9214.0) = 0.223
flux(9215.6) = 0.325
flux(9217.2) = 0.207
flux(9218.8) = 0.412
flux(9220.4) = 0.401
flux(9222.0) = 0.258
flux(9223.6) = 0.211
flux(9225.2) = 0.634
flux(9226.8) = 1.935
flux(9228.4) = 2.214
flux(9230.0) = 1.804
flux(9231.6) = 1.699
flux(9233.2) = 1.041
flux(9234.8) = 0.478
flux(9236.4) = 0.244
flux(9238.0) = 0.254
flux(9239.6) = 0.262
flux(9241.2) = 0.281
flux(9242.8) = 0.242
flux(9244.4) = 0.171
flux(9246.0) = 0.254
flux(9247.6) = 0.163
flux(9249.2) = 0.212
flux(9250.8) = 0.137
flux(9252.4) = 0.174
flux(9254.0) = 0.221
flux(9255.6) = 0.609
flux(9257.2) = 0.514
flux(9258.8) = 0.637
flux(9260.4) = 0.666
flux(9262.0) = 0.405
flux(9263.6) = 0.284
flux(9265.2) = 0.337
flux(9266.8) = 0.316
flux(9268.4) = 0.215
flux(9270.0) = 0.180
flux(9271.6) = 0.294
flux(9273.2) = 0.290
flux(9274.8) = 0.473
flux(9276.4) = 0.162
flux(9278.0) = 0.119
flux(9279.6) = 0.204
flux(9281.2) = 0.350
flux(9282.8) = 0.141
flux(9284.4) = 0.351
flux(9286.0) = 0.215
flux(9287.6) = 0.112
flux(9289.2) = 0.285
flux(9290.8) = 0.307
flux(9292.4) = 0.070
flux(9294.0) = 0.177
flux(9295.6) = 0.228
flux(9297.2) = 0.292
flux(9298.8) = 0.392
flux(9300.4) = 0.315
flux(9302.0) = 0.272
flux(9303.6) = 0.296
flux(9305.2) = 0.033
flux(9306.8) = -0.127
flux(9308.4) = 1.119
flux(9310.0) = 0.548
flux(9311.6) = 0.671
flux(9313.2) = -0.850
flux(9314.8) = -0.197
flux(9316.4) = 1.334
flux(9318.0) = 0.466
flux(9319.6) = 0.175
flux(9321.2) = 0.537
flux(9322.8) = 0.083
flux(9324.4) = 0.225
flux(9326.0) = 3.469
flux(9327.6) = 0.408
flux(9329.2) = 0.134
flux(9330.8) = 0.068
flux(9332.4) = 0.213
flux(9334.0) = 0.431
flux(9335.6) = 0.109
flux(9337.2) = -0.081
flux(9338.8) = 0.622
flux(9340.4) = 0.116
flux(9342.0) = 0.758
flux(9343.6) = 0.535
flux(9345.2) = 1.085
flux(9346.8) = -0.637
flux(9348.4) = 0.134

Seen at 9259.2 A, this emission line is [N II]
